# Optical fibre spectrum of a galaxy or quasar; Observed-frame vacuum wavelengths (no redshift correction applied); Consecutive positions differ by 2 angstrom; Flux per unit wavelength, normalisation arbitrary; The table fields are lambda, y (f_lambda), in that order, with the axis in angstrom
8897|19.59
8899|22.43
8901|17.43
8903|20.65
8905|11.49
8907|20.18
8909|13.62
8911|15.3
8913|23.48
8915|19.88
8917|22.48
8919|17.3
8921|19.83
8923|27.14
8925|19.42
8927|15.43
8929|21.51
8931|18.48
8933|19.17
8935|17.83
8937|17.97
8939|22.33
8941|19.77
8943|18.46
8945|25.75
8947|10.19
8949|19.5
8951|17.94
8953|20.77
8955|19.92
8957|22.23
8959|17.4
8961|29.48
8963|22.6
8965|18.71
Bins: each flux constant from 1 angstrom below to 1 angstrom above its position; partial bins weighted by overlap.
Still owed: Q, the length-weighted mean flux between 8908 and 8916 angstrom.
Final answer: 18.1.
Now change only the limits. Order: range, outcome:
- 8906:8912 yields 16.4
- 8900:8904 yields 19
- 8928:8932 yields 20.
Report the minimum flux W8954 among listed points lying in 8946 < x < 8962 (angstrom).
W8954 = 10.19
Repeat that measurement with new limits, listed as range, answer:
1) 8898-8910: 11.49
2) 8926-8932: 15.43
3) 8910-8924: 15.3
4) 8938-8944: 18.46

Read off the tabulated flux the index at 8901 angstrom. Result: 17.43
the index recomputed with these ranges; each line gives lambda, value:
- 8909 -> 13.62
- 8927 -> 15.43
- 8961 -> 29.48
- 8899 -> 22.43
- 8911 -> 15.3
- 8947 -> 10.19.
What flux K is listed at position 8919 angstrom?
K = 17.3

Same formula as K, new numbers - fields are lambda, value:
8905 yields 11.49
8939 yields 22.33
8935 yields 17.83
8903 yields 20.65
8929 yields 21.51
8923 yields 27.14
